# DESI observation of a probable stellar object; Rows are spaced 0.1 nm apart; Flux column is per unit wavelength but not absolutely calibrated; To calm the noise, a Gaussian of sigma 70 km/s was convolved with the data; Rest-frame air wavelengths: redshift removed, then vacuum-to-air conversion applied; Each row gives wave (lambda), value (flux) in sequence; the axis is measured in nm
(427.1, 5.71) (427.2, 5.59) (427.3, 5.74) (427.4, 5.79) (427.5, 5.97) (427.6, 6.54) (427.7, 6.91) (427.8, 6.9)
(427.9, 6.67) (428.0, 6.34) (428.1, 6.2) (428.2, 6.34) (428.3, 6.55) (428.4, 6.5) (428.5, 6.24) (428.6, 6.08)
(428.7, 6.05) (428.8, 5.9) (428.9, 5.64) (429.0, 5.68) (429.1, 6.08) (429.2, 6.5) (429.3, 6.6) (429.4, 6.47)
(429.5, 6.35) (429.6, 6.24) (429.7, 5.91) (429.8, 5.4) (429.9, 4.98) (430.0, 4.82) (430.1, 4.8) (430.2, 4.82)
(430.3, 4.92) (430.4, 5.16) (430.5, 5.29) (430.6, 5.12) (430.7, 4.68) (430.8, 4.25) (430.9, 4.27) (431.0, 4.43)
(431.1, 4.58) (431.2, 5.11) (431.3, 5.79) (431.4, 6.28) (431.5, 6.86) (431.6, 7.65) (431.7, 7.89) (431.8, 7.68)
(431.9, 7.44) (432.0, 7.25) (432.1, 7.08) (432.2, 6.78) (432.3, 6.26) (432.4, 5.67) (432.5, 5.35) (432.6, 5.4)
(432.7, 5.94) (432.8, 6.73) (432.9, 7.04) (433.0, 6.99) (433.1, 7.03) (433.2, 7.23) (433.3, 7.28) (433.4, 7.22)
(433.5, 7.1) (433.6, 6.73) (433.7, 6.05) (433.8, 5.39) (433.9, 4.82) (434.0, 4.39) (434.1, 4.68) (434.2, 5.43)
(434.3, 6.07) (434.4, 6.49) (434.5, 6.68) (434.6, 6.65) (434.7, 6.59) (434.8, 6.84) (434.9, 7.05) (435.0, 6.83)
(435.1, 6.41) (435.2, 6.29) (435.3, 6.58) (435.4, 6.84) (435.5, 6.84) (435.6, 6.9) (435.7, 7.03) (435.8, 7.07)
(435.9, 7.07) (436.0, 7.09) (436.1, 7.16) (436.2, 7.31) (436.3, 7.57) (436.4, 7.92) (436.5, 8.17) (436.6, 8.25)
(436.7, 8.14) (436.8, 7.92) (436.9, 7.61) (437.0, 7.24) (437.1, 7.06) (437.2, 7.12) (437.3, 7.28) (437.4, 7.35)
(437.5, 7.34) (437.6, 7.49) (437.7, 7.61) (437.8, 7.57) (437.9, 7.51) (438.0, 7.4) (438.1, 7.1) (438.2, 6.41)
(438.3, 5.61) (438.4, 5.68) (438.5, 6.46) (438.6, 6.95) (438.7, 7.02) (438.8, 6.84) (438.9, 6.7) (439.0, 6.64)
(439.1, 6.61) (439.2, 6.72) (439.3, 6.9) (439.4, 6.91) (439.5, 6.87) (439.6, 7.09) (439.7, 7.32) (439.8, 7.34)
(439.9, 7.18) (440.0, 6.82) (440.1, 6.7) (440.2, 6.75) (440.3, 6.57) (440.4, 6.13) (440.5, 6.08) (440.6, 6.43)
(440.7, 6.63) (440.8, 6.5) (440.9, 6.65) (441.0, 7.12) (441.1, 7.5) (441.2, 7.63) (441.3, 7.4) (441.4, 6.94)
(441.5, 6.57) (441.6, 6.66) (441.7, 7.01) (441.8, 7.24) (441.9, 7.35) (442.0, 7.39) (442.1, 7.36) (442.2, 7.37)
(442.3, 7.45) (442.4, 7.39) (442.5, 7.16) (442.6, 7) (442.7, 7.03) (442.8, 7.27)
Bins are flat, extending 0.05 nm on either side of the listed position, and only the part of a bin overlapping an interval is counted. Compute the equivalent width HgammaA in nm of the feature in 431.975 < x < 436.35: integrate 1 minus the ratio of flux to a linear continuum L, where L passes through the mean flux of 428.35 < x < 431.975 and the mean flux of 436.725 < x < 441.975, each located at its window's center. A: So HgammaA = -0.15 nm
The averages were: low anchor 5.8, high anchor 6.96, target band 6.52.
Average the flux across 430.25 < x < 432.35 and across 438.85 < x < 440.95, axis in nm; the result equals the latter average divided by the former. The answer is 1.13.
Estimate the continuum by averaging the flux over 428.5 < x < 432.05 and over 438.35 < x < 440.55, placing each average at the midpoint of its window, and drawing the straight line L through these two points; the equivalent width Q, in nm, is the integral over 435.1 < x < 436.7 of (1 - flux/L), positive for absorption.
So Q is -0.21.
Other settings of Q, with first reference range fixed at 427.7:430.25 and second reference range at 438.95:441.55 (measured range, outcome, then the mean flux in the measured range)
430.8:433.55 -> -0.07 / 6.42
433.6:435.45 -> 0.09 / 6.13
